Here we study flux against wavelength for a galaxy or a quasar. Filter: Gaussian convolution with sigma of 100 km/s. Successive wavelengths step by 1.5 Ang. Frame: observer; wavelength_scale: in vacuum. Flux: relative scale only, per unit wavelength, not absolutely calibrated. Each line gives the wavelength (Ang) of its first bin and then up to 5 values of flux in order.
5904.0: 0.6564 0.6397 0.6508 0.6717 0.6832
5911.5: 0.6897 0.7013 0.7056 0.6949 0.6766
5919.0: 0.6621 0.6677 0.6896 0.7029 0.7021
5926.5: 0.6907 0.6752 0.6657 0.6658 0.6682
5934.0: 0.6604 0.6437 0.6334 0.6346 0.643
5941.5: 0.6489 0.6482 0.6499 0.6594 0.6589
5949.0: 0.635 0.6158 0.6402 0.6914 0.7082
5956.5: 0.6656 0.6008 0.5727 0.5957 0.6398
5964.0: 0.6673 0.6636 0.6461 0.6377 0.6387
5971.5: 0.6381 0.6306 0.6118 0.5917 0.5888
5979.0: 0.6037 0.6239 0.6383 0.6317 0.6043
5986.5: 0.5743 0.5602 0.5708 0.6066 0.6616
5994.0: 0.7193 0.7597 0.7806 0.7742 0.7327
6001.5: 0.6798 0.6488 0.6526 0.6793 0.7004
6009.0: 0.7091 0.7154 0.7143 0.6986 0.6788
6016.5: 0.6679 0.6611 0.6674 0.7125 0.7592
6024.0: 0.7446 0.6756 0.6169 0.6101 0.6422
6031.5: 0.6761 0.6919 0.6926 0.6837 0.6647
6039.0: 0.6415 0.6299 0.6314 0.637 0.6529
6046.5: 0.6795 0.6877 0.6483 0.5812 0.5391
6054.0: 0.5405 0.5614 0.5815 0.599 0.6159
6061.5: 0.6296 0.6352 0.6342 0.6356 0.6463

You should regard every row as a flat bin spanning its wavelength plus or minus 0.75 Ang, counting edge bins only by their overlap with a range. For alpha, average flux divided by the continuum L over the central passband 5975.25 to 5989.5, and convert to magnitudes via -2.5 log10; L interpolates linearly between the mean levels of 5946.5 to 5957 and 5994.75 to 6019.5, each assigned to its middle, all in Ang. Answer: 0.14 mag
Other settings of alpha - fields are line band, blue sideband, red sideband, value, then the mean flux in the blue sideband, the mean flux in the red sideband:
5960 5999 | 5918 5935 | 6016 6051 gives 0.05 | 0.677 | 0.667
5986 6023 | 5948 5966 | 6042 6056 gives -0.09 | 0.641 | 0.616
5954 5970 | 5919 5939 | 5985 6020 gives 0.05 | 0.669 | 0.677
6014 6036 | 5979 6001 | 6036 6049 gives -0.04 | 0.658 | 0.655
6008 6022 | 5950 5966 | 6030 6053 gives -0.07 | 0.642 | 0.65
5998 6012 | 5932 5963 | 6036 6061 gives -0.11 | 0.643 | 0.62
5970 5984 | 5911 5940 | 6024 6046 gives 0.08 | 0.674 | 0.657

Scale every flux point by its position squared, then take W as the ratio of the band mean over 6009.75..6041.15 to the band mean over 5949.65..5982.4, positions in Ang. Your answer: 1.1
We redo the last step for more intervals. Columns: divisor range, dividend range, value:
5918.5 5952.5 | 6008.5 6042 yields 1.06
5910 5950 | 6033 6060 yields 0.98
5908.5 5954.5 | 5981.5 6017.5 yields 1.03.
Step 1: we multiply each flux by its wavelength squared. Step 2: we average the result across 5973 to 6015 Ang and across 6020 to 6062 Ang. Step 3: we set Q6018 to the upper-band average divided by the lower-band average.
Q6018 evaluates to 0.99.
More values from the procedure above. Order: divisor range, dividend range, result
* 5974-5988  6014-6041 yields 1.13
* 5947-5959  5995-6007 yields 1.11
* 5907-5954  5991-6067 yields 1.03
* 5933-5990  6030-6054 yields 1.05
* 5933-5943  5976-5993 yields 0.95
